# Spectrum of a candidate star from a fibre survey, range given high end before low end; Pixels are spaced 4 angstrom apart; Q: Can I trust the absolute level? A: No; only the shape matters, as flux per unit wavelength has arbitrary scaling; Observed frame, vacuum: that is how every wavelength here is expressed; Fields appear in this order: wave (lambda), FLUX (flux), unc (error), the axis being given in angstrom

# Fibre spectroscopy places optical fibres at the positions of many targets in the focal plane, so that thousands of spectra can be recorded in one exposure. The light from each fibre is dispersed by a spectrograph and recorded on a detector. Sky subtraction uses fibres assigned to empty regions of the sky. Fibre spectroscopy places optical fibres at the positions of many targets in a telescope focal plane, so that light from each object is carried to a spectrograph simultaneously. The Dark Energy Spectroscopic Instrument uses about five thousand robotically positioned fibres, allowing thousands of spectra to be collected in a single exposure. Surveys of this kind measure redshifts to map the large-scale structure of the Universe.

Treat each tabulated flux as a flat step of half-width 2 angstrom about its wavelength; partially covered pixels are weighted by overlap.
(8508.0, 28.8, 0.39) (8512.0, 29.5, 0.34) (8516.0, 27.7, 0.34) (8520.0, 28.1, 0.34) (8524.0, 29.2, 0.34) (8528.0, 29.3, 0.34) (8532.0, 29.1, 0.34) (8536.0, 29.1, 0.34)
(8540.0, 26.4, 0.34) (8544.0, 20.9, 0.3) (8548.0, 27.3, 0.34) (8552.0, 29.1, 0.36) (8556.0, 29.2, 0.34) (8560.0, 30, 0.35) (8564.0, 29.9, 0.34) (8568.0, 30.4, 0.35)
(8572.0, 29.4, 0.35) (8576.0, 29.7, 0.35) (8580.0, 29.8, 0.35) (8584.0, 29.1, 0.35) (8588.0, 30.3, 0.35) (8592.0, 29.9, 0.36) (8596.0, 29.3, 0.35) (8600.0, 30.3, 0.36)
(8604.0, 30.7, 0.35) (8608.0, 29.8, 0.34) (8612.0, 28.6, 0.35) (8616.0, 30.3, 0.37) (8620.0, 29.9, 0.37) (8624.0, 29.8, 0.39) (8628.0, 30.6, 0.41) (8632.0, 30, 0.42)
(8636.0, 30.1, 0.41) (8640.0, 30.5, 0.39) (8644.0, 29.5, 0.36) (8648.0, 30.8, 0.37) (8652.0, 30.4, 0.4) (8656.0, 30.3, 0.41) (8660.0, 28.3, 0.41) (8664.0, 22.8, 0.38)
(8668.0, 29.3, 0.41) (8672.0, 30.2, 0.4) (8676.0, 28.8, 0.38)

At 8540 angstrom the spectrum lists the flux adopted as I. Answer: 26.4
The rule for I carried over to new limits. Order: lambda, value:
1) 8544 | 20.9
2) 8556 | 29.2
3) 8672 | 30.2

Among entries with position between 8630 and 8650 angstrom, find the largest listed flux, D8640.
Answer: 30.8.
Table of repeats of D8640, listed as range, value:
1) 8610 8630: 30.6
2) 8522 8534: 29.3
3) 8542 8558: 29.2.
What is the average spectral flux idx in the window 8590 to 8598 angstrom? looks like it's 29.6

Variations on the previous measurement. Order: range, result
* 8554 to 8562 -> 29.6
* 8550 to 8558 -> 29.1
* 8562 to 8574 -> 29.9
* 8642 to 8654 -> 30.2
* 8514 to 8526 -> 28.3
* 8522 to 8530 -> 29.2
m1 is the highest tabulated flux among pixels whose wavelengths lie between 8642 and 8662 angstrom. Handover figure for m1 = 30.8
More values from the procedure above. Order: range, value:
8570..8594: 30.3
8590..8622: 30.7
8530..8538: 29.1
